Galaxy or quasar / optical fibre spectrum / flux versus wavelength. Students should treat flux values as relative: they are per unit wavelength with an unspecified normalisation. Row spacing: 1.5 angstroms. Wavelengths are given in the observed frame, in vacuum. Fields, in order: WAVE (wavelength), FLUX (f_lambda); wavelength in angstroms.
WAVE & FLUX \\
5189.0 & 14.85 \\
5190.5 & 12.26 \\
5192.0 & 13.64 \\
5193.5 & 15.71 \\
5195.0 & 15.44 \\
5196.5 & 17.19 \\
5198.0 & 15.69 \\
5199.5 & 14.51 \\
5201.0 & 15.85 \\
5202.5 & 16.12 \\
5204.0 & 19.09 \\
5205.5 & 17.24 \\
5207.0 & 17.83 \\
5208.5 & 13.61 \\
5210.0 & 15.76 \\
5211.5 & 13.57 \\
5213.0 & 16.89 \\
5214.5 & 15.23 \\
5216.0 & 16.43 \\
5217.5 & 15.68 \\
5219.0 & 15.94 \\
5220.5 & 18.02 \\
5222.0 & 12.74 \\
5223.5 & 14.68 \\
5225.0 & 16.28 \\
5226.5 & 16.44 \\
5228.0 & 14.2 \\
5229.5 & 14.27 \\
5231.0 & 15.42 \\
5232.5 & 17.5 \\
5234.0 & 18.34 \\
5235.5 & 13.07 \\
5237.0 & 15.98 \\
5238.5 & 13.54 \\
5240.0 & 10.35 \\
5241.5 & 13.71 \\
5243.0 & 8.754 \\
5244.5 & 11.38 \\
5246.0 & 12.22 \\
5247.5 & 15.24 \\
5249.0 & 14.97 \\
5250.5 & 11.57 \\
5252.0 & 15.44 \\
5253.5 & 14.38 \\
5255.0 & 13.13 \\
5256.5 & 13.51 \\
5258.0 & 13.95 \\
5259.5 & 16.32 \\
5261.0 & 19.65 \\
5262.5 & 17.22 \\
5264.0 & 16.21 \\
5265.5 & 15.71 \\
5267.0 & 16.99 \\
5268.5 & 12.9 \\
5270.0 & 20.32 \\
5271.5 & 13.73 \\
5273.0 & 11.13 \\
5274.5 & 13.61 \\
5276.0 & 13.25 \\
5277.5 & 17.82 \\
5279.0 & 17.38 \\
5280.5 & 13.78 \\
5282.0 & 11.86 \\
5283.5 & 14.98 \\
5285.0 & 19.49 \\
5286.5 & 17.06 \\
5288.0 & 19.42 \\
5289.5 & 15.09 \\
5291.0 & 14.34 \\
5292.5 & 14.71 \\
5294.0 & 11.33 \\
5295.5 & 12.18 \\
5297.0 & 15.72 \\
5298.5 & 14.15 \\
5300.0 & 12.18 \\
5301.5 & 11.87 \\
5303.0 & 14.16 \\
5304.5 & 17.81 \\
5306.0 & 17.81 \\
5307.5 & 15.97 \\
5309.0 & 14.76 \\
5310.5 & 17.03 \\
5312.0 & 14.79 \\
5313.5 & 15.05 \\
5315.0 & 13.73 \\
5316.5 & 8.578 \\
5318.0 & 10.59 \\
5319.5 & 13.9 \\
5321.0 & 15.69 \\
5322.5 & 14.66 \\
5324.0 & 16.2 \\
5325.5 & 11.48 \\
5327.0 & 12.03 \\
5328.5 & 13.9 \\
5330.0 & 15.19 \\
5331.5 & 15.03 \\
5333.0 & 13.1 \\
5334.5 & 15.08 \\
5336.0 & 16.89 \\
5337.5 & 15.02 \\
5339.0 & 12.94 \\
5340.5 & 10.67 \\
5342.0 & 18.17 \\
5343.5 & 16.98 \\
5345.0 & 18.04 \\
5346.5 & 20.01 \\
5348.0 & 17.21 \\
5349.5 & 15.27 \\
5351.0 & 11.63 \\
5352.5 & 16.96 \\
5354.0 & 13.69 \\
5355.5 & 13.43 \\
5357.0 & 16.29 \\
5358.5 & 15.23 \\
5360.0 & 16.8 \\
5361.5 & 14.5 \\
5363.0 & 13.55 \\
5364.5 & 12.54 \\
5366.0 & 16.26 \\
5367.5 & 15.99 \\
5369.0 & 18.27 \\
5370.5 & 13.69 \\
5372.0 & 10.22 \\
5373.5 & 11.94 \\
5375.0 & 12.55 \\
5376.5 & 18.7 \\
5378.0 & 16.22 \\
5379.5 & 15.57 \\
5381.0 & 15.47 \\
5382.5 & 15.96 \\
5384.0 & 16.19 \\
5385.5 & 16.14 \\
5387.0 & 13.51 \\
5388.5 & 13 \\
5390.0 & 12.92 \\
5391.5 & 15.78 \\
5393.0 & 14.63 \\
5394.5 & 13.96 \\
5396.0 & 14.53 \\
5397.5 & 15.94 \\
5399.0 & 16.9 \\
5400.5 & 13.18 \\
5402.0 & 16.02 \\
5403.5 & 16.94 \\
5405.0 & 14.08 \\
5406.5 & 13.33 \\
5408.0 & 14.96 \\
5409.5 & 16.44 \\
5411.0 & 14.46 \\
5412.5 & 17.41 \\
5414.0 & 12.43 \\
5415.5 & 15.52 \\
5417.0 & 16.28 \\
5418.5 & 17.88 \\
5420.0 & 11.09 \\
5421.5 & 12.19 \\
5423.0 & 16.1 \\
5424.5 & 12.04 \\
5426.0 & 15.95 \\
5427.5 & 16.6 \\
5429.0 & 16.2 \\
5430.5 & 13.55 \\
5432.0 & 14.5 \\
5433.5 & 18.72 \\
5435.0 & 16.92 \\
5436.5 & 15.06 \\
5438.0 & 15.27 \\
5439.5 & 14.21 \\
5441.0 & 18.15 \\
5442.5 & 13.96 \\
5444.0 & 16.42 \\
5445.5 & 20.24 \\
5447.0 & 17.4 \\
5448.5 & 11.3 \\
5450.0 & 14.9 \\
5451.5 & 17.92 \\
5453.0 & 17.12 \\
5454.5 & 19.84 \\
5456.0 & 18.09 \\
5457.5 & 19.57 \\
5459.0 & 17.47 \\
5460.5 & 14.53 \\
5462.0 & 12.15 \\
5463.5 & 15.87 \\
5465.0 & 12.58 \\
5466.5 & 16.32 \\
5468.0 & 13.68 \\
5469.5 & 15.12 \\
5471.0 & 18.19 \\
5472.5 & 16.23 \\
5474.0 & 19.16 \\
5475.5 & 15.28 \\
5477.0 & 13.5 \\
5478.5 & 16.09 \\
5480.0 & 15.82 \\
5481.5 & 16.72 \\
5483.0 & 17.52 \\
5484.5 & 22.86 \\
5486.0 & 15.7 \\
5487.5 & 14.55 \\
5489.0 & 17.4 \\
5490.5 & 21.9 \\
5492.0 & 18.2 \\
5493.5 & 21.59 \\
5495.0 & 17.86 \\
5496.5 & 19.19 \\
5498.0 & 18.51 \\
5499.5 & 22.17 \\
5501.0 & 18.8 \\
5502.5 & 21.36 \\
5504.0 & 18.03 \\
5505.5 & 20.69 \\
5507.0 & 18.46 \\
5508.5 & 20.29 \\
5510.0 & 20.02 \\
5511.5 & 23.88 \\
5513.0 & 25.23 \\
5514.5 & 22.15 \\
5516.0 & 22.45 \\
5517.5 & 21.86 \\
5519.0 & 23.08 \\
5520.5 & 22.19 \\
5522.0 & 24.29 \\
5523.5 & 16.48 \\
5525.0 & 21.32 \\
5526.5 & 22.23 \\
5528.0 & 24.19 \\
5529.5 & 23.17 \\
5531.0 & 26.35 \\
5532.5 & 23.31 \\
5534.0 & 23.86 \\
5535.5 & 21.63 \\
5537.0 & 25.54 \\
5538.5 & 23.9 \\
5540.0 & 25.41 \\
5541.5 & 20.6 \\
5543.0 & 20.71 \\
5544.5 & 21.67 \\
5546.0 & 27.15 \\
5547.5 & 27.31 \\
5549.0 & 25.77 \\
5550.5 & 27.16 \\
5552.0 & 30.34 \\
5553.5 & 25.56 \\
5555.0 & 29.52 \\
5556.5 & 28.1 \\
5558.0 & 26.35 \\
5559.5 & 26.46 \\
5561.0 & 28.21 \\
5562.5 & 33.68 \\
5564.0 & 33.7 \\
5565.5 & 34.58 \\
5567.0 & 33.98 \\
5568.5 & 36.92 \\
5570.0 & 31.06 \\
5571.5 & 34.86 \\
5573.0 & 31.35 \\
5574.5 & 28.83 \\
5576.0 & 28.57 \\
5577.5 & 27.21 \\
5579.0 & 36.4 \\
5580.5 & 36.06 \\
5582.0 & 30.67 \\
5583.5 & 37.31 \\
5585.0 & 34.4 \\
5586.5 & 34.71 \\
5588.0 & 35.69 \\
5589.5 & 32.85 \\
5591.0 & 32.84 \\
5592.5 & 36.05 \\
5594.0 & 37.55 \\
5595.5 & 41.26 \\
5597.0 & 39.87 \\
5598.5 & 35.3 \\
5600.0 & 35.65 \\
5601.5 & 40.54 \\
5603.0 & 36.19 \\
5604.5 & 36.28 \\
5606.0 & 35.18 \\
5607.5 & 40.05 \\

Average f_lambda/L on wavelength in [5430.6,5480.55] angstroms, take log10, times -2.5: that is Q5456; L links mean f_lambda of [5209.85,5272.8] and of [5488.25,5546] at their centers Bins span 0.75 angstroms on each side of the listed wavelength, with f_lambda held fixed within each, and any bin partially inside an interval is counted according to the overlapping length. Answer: 0.24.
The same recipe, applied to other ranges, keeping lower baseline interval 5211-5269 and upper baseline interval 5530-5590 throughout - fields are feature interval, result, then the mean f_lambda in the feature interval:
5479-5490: 0.433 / 17.3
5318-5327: 0.314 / 13.9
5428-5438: 0.429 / 15.8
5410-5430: 0.463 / 14.9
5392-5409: 0.417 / 15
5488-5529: 0.275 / 20.9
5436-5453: 0.442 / 16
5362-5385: 0.364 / 14.9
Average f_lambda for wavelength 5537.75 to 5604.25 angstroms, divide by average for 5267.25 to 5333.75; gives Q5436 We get 2.2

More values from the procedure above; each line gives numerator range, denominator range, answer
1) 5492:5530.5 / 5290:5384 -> 1.44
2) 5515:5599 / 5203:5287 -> 1.90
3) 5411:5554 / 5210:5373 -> 1.27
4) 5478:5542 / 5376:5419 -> 1.37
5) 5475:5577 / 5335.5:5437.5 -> 1.56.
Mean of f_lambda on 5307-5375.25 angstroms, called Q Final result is 14.6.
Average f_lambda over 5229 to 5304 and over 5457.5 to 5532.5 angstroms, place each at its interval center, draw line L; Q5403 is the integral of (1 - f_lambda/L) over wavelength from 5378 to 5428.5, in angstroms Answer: 6.8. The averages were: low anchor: 14.6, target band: 15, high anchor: 19.1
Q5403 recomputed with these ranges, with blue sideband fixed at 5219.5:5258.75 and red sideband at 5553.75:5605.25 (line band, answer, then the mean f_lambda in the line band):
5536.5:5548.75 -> 2.9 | 24.1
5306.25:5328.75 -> 5.6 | 14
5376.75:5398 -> 7.1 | 15.1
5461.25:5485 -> 9.9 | 16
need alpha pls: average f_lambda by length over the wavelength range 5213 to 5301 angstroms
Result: 14.9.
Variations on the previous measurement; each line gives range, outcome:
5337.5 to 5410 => 15.1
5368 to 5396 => 14.7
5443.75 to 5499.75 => 17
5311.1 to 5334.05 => 13.6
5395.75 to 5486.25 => 15.8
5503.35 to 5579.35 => 25.8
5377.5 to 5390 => 15.1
